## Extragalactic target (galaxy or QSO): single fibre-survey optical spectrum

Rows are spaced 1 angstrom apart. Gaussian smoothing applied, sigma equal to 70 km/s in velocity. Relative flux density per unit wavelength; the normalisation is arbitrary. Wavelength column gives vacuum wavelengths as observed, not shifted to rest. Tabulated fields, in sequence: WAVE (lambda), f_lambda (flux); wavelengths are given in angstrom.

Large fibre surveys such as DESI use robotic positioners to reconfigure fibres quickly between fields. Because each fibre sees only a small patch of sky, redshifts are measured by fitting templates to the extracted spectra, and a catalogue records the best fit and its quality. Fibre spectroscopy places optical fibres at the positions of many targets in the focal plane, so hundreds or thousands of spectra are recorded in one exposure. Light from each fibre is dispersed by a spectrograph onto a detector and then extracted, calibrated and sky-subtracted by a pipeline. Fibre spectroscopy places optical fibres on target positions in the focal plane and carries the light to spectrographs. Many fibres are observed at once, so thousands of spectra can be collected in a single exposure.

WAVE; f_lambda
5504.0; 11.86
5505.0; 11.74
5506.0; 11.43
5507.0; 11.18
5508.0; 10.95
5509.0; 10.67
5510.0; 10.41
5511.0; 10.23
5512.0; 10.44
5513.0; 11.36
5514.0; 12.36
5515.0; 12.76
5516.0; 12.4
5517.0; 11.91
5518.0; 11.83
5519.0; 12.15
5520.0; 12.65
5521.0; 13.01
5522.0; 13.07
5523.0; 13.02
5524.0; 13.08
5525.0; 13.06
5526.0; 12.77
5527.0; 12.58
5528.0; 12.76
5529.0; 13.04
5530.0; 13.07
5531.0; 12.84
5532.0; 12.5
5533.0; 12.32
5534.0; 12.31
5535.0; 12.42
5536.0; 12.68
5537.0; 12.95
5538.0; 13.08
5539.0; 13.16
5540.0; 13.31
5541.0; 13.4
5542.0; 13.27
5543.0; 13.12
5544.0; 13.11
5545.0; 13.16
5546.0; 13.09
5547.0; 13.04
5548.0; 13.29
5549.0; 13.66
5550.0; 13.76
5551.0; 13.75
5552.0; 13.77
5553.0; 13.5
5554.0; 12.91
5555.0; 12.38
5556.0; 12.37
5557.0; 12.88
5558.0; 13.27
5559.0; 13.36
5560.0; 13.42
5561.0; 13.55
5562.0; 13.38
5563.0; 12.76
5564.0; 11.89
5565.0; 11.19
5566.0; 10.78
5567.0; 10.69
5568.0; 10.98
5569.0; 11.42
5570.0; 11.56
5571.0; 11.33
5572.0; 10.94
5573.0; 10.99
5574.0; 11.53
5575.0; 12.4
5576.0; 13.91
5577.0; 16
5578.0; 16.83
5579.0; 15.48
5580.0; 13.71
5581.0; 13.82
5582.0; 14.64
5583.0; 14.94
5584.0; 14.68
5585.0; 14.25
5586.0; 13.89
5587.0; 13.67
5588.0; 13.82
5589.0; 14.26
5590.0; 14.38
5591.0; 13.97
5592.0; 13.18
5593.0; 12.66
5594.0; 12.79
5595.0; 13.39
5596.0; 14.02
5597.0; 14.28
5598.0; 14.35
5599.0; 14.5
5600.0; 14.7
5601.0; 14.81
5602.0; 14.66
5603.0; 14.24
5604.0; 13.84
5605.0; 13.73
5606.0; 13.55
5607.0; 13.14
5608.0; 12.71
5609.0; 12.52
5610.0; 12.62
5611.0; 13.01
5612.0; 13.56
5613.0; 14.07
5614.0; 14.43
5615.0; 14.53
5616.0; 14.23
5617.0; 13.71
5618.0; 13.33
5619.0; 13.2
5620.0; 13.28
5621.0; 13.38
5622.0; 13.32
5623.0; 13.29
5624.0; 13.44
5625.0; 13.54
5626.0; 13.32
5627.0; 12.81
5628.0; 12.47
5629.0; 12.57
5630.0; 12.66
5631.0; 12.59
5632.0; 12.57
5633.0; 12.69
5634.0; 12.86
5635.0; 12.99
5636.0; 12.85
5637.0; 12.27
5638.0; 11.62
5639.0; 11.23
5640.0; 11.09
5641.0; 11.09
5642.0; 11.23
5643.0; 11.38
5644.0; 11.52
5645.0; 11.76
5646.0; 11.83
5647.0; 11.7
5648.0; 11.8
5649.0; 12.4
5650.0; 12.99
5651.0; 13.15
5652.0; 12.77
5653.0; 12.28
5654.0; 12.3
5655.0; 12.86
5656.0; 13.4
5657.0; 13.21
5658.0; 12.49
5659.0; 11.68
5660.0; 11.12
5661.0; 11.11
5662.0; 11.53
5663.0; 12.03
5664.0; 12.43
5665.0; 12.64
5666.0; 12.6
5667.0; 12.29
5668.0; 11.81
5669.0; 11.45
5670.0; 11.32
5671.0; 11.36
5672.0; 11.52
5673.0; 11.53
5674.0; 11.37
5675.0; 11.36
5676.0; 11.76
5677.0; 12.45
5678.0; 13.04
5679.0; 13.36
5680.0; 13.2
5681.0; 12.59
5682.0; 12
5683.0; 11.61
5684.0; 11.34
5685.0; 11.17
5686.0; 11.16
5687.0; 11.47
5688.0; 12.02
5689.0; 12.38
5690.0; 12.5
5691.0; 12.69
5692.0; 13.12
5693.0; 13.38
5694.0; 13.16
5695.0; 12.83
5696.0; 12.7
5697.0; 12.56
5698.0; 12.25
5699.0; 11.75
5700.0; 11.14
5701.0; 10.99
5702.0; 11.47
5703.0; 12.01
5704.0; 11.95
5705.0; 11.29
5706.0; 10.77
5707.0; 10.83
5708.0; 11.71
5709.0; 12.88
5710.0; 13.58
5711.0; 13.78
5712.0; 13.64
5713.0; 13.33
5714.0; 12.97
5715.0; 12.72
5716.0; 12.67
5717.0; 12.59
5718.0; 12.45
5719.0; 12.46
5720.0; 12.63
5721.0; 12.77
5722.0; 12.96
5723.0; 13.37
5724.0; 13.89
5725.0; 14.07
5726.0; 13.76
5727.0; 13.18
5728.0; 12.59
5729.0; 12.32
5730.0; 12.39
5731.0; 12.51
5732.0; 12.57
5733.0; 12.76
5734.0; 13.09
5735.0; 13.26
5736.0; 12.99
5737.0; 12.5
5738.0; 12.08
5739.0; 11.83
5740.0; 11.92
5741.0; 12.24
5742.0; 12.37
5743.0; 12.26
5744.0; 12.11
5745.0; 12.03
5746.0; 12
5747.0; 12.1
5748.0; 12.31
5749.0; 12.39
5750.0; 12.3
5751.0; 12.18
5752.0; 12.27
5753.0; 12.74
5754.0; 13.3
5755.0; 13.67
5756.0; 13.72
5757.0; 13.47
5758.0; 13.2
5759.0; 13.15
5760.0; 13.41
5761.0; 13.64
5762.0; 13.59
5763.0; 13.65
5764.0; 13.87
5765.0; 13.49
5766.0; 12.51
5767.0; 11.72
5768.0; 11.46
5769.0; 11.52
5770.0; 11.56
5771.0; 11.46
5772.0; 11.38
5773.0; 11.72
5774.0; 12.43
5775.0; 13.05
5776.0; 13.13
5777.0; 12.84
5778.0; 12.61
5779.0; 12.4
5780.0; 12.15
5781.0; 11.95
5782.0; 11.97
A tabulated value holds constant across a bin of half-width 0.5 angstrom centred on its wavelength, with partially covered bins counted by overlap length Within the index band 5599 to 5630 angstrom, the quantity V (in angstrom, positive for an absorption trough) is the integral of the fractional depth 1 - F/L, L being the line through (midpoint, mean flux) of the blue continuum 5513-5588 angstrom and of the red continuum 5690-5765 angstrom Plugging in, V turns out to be -1.7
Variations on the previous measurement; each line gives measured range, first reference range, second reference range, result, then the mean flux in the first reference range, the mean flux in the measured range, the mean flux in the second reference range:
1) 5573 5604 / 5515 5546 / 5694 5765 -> -3.2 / 12.8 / 14.1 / 12.6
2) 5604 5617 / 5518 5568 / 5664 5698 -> -1.1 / 12.8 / 13.5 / 12.2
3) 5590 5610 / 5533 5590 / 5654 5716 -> -1.4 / 13.1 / 13.7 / 12.2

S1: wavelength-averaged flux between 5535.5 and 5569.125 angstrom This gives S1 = 12.8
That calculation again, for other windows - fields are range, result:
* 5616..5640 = 12.9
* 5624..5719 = 12.2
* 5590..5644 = 13.2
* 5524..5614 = 13.2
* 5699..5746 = 12.5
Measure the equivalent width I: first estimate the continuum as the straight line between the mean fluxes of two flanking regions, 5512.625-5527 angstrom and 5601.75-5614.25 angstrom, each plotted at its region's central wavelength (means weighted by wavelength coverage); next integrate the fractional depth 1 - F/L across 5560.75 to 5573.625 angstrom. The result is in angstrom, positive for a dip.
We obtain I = 1.4 angstrom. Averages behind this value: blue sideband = 12.5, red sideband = 13.5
